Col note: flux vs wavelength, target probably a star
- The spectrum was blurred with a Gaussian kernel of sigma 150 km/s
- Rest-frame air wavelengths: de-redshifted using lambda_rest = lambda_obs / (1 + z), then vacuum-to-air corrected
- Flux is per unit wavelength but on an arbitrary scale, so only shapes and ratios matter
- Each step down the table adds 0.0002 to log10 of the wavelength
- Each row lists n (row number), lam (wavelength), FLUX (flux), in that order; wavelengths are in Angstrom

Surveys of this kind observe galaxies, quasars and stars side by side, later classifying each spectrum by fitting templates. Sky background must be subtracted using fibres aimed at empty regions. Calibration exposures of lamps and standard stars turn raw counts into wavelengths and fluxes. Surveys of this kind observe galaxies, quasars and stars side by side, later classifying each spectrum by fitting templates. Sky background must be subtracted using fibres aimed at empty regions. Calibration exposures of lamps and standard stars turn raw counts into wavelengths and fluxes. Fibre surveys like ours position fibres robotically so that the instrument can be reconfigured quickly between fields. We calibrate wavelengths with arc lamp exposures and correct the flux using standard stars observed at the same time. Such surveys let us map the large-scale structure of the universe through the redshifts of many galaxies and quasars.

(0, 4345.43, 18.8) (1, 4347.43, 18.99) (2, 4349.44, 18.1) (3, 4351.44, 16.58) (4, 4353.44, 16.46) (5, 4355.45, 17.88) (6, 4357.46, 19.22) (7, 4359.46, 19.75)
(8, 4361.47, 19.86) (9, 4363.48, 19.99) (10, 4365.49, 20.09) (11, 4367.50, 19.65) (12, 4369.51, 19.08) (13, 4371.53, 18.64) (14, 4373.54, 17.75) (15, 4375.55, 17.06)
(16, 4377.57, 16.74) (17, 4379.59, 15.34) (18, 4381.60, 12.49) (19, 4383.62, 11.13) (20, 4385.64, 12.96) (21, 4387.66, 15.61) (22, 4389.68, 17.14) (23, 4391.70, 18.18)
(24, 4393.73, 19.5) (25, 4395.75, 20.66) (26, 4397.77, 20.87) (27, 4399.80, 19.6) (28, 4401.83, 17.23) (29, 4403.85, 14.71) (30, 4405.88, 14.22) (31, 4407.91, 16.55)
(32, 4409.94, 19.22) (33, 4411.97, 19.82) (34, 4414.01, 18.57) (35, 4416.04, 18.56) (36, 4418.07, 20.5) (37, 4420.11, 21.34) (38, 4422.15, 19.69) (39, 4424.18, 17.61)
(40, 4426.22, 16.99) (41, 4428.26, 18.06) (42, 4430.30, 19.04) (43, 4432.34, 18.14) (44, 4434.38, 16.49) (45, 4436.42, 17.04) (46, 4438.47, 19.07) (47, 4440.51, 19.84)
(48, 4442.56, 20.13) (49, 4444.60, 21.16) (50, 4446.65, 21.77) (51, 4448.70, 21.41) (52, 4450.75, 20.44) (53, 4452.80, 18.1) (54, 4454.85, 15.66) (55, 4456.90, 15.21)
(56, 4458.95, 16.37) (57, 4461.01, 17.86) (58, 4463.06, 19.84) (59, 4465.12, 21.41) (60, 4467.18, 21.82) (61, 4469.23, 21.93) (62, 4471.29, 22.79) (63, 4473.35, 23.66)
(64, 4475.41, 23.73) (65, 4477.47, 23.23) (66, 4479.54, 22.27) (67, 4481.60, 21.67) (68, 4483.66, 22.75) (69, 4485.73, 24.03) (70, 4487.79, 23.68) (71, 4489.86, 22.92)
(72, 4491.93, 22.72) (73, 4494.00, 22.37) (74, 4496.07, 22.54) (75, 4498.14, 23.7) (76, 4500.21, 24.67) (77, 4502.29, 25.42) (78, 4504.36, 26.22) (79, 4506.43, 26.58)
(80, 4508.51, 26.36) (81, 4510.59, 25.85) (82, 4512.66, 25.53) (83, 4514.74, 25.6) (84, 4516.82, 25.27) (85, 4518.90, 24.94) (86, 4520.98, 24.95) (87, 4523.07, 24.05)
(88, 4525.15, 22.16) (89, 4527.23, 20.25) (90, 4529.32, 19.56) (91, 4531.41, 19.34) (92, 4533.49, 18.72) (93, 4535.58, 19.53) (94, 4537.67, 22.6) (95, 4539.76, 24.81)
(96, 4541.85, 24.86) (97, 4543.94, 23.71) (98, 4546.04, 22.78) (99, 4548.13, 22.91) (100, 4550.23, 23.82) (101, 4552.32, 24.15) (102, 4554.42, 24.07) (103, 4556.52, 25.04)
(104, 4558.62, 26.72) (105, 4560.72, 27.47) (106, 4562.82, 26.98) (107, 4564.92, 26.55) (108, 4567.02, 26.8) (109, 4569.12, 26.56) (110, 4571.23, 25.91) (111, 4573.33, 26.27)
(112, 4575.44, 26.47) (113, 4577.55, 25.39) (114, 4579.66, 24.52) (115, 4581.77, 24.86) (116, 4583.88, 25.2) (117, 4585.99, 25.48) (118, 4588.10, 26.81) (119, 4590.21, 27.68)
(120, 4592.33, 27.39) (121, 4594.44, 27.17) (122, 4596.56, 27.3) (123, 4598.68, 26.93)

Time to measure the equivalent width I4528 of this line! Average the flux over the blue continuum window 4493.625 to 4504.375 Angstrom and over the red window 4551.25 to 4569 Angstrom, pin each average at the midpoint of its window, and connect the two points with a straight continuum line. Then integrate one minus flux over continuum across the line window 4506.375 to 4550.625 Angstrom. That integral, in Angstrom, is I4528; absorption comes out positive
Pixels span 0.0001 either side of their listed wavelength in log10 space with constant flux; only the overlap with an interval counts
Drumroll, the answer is 3.0 Angstrom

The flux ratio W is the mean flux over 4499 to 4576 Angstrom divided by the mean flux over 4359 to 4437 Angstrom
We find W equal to 1.4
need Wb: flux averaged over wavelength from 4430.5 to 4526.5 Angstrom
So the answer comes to 22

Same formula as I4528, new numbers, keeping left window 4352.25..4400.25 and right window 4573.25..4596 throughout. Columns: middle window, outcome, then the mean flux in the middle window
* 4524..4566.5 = 2.11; 23.4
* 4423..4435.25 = 1.28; 17.8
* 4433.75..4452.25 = 0.62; 19.7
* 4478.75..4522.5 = -2.99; 24.3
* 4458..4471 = 0.75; 20.1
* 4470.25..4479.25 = -0.65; 23.2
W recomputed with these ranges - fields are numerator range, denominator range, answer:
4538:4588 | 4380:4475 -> 1.37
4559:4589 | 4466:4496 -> 1.14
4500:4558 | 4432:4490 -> 1.16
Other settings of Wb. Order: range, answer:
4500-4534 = 23.9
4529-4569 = 23.9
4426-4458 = 18.7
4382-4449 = 18.2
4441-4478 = 20.3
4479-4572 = 24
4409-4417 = 19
